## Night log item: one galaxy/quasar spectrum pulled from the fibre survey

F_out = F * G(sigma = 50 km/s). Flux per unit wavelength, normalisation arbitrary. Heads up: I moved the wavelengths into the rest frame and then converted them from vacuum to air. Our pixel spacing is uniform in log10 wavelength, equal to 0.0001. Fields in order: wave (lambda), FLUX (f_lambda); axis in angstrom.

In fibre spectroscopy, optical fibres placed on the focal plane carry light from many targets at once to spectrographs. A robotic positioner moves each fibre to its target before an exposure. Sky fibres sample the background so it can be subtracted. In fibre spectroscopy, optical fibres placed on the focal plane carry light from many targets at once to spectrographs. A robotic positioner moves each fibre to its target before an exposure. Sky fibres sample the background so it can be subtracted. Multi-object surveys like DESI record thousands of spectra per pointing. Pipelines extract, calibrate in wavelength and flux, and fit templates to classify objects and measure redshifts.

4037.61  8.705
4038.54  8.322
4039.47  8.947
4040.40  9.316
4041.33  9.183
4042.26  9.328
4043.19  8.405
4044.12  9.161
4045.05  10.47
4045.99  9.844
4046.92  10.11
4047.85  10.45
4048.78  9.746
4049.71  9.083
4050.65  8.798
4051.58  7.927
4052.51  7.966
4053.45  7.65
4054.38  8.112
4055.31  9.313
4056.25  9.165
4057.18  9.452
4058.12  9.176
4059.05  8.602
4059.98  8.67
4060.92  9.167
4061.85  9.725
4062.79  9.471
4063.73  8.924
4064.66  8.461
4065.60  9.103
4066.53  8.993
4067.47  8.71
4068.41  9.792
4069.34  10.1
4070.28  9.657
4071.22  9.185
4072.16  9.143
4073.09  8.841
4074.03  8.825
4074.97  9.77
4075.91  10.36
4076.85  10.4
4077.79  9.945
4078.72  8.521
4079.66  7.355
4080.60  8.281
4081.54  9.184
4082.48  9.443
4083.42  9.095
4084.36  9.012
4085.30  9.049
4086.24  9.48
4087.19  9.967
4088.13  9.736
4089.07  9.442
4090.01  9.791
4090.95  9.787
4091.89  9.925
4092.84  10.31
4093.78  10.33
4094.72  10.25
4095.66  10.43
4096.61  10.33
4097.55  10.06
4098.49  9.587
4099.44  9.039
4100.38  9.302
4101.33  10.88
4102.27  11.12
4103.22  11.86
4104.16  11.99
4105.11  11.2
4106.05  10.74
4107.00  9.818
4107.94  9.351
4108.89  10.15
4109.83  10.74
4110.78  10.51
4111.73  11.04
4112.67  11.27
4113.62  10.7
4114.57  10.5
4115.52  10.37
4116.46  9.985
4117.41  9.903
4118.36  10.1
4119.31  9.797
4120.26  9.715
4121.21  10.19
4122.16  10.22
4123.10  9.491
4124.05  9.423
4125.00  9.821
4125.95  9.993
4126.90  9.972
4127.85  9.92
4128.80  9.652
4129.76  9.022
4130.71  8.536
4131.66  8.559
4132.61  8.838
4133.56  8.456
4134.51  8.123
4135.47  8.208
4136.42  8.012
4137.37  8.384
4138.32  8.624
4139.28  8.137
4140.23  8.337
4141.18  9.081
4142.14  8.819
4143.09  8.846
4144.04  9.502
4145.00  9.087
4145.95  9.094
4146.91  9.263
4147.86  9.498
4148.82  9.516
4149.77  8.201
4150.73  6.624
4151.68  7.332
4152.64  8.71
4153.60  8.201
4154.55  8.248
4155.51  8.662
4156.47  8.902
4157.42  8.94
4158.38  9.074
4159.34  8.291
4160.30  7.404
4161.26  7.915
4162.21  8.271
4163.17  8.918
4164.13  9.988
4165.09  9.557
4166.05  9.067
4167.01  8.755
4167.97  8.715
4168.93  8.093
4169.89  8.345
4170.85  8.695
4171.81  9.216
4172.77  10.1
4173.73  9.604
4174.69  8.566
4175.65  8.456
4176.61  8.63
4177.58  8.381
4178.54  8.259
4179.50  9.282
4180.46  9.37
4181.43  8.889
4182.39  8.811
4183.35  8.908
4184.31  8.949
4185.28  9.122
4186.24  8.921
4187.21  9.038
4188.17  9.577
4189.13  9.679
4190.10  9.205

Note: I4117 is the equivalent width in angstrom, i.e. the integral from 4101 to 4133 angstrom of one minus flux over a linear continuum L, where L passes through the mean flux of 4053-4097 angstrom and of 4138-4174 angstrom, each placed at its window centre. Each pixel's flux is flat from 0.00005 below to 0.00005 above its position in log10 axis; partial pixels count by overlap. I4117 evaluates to -4.0 angstrom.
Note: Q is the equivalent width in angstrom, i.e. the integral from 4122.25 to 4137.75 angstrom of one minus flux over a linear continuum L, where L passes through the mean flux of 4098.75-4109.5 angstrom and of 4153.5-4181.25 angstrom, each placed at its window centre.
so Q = 1.2 angstrom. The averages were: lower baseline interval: 10.5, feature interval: 9.06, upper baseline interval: 8.76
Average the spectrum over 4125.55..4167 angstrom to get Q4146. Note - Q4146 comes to 8.74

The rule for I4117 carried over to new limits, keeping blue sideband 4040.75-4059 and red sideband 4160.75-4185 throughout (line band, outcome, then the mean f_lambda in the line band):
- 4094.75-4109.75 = -2.31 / 10.4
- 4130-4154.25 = 1.00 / 8.56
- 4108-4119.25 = -1.78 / 10.4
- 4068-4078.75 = -0.62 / 9.59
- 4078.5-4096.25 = -0.83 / 9.46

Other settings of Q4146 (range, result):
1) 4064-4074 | 9.18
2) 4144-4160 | 8.61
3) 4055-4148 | 9.55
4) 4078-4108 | 9.84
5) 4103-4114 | 10.8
